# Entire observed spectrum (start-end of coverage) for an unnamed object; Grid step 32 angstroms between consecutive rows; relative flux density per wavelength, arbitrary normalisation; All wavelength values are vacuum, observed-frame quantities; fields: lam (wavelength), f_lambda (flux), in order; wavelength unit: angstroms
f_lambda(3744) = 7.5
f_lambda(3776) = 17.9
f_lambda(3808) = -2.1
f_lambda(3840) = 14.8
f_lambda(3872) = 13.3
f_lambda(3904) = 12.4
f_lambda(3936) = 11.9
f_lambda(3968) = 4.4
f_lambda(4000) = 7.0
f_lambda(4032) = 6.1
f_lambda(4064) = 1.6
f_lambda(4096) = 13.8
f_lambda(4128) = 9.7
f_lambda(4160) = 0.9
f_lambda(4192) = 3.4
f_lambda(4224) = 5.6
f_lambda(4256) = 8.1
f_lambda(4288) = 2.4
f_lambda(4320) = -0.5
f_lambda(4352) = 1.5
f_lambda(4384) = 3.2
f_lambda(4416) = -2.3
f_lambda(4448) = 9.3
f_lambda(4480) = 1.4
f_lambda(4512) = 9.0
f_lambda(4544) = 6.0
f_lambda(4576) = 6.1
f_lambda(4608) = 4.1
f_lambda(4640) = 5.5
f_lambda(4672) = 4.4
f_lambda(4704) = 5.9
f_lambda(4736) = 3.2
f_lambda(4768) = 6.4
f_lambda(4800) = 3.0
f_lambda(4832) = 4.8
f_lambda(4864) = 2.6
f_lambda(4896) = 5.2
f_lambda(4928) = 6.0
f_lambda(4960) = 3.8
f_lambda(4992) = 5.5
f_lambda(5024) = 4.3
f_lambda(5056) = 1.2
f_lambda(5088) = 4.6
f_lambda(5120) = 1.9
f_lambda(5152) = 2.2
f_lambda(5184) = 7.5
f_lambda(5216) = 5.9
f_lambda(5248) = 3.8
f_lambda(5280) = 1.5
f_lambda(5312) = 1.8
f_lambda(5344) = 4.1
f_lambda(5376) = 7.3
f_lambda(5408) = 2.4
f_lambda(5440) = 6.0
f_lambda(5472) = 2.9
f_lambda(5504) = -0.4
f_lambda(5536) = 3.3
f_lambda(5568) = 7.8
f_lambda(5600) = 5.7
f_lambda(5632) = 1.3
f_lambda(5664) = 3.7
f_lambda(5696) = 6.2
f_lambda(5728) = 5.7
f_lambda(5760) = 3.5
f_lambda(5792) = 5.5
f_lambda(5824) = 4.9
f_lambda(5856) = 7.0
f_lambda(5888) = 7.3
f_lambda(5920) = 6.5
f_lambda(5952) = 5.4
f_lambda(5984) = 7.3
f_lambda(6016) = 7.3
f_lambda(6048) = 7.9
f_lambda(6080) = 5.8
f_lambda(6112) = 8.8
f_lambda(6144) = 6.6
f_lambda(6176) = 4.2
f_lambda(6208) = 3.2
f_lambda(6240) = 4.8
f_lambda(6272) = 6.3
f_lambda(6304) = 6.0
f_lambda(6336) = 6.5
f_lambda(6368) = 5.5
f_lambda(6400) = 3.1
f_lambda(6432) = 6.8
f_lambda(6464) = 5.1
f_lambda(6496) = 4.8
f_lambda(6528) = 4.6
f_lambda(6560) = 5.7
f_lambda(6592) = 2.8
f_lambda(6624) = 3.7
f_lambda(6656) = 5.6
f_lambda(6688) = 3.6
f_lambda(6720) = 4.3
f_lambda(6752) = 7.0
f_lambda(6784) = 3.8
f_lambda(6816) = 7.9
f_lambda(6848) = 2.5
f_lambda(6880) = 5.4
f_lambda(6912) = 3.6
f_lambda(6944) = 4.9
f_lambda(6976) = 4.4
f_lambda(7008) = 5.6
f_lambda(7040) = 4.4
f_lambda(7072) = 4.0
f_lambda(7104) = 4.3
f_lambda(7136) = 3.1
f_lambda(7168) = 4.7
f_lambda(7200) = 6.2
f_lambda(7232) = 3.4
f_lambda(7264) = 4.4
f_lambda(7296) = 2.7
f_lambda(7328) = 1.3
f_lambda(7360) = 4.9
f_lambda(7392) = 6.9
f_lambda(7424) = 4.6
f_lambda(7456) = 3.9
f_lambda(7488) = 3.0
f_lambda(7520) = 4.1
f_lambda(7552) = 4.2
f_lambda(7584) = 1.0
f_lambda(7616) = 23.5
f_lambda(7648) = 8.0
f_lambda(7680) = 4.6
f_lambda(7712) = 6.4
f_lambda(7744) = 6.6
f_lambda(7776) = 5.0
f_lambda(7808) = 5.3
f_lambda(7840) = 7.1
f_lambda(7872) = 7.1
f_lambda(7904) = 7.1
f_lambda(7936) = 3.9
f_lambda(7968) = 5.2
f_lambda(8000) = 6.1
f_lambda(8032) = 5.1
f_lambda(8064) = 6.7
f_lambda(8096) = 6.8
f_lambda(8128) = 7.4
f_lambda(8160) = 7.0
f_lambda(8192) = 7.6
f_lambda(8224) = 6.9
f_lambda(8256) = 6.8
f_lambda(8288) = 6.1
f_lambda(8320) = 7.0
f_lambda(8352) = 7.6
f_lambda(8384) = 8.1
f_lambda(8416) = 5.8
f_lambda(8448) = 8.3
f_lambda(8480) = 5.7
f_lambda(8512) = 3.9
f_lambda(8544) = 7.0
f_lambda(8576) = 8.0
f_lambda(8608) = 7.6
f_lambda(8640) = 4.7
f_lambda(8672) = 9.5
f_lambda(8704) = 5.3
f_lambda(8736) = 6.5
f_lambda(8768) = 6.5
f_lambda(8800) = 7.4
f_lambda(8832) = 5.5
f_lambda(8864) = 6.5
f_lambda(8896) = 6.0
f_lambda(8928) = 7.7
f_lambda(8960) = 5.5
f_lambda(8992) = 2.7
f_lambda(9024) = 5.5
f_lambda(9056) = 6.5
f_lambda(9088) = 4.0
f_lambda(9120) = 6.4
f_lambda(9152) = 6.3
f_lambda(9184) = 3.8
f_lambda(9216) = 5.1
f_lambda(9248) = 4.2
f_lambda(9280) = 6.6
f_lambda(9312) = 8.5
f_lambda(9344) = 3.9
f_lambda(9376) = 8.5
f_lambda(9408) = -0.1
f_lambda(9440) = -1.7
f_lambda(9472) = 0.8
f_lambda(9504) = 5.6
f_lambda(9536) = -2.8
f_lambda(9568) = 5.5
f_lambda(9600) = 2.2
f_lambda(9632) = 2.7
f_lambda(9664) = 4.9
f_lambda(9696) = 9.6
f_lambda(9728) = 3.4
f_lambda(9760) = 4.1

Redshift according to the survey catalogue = 1.042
